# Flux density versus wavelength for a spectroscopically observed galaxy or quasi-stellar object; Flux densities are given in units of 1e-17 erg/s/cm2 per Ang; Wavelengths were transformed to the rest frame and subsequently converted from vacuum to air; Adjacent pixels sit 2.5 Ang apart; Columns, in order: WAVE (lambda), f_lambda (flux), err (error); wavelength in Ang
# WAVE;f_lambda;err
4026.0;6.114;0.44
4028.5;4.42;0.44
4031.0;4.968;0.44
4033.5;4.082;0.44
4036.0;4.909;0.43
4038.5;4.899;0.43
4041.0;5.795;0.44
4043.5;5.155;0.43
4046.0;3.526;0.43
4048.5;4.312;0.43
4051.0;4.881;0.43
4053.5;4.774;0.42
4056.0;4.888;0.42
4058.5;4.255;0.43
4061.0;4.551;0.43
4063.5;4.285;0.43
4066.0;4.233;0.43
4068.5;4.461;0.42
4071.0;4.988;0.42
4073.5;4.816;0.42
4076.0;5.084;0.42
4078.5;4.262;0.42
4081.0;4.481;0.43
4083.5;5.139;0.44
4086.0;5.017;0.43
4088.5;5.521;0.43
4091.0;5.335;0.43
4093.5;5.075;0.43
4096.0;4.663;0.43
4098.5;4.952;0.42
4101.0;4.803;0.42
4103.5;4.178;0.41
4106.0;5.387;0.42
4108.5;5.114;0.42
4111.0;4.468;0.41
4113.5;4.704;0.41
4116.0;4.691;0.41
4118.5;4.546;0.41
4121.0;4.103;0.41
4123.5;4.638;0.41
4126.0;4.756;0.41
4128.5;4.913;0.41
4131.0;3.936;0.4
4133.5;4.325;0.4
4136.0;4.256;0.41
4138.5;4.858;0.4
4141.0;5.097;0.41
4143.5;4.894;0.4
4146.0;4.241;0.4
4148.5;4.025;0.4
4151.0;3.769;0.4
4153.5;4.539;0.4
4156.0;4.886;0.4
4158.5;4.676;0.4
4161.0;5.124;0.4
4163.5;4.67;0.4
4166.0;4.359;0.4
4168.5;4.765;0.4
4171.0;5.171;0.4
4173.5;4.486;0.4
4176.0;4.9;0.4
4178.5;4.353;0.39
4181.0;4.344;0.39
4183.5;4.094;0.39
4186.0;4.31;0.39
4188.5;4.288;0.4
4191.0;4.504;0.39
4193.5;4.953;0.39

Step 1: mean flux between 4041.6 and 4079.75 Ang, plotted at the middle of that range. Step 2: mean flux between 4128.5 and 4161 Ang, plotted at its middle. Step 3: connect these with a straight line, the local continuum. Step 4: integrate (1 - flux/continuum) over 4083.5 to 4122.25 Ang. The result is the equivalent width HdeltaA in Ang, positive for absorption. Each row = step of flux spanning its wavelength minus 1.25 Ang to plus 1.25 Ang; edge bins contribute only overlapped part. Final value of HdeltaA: -2.6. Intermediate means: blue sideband 4.59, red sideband 4.5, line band 4.85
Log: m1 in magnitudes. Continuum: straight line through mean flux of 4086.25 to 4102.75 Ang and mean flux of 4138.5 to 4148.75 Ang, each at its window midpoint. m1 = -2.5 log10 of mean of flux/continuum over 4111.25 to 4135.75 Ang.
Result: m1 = 0.07 mag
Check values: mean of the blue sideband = 5.03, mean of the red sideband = 4.65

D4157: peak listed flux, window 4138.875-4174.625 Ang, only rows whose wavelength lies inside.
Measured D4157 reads 5.171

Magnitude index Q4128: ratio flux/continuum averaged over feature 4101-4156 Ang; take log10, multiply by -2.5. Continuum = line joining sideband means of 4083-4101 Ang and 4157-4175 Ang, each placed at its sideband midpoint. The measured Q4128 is 0.08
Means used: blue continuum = 5.08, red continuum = 4.75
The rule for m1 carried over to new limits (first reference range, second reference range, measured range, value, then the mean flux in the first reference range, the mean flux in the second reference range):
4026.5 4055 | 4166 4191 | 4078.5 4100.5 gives -0.070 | 4.74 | 4.51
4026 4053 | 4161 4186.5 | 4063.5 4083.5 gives 0.020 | 4.76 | 4.58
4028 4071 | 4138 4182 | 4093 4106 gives -0.036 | 4.63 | 4.62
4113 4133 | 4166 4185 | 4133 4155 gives 0.021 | 4.52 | 4.57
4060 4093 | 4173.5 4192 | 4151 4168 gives -0.037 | 4.79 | 4.4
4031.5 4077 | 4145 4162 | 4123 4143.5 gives -0.027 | 4.66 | 4.46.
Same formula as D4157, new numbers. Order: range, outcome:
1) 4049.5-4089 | 5.521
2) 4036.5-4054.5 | 5.795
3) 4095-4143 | 5.387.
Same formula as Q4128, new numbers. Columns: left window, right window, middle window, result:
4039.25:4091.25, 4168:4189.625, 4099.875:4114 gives -0.028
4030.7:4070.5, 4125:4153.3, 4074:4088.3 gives -0.066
